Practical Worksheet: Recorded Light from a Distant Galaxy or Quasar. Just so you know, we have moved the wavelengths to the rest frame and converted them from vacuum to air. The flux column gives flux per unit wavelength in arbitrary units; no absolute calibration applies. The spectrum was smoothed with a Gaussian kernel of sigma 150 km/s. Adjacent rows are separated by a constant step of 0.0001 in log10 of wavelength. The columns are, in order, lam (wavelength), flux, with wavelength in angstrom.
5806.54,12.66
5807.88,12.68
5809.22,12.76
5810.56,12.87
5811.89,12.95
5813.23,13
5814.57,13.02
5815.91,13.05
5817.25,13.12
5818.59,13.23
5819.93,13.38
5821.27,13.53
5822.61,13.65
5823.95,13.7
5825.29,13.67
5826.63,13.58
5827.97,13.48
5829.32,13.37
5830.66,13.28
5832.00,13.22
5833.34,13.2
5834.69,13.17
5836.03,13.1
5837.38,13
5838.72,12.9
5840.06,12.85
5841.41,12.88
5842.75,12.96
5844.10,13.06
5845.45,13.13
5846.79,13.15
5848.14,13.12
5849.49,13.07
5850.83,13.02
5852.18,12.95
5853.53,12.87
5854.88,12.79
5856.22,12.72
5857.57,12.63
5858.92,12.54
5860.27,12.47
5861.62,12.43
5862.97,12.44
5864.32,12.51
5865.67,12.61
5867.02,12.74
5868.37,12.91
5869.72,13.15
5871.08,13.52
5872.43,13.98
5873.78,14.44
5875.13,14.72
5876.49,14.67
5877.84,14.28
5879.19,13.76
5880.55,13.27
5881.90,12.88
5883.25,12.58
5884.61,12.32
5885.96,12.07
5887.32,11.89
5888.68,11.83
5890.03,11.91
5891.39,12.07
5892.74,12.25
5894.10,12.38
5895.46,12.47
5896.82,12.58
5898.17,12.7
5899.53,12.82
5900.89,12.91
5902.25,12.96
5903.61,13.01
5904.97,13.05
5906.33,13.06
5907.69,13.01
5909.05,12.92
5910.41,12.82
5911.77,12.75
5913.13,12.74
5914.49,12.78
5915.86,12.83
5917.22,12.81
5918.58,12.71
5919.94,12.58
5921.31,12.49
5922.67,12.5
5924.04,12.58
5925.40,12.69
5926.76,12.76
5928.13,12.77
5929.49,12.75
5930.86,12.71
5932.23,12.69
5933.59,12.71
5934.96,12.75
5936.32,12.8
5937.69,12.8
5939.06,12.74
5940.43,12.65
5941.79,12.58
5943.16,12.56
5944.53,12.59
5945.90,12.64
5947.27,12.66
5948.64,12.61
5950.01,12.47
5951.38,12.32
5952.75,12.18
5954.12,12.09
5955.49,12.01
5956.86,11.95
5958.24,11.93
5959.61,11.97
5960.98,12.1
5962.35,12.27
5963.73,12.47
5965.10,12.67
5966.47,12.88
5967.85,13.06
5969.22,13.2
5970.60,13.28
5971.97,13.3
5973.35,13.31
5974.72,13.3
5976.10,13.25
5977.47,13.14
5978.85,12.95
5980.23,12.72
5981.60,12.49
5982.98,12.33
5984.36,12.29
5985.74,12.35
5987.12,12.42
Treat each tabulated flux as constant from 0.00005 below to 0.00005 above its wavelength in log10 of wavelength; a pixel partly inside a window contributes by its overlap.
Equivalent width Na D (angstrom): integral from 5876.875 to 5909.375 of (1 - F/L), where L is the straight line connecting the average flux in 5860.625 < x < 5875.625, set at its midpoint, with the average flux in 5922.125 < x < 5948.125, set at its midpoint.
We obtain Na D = 0.7 angstrom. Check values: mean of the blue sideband 13.2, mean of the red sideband 12.7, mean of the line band 12.7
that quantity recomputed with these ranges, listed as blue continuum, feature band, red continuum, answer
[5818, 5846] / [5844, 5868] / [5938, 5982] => 0.6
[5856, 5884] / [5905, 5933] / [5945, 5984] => 0.3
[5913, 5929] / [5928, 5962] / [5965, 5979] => 1.1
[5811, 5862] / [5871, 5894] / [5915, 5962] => -0.4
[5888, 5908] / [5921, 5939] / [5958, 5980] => 0.0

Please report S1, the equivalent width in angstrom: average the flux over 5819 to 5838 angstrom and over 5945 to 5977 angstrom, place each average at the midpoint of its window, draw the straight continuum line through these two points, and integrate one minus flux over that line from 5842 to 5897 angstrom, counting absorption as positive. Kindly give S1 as 1.0 angstrom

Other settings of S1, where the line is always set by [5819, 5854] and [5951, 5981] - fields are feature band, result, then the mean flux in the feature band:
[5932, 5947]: 0.1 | 12.7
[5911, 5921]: 0.1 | 12.7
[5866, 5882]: -0.8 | 13.7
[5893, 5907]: 0.2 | 12.8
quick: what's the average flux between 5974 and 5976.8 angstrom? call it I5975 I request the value 13.3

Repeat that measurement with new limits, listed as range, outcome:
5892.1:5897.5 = 12.4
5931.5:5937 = 12.7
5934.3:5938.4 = 12.8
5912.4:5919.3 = 12.8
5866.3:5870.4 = 12.9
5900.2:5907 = 13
